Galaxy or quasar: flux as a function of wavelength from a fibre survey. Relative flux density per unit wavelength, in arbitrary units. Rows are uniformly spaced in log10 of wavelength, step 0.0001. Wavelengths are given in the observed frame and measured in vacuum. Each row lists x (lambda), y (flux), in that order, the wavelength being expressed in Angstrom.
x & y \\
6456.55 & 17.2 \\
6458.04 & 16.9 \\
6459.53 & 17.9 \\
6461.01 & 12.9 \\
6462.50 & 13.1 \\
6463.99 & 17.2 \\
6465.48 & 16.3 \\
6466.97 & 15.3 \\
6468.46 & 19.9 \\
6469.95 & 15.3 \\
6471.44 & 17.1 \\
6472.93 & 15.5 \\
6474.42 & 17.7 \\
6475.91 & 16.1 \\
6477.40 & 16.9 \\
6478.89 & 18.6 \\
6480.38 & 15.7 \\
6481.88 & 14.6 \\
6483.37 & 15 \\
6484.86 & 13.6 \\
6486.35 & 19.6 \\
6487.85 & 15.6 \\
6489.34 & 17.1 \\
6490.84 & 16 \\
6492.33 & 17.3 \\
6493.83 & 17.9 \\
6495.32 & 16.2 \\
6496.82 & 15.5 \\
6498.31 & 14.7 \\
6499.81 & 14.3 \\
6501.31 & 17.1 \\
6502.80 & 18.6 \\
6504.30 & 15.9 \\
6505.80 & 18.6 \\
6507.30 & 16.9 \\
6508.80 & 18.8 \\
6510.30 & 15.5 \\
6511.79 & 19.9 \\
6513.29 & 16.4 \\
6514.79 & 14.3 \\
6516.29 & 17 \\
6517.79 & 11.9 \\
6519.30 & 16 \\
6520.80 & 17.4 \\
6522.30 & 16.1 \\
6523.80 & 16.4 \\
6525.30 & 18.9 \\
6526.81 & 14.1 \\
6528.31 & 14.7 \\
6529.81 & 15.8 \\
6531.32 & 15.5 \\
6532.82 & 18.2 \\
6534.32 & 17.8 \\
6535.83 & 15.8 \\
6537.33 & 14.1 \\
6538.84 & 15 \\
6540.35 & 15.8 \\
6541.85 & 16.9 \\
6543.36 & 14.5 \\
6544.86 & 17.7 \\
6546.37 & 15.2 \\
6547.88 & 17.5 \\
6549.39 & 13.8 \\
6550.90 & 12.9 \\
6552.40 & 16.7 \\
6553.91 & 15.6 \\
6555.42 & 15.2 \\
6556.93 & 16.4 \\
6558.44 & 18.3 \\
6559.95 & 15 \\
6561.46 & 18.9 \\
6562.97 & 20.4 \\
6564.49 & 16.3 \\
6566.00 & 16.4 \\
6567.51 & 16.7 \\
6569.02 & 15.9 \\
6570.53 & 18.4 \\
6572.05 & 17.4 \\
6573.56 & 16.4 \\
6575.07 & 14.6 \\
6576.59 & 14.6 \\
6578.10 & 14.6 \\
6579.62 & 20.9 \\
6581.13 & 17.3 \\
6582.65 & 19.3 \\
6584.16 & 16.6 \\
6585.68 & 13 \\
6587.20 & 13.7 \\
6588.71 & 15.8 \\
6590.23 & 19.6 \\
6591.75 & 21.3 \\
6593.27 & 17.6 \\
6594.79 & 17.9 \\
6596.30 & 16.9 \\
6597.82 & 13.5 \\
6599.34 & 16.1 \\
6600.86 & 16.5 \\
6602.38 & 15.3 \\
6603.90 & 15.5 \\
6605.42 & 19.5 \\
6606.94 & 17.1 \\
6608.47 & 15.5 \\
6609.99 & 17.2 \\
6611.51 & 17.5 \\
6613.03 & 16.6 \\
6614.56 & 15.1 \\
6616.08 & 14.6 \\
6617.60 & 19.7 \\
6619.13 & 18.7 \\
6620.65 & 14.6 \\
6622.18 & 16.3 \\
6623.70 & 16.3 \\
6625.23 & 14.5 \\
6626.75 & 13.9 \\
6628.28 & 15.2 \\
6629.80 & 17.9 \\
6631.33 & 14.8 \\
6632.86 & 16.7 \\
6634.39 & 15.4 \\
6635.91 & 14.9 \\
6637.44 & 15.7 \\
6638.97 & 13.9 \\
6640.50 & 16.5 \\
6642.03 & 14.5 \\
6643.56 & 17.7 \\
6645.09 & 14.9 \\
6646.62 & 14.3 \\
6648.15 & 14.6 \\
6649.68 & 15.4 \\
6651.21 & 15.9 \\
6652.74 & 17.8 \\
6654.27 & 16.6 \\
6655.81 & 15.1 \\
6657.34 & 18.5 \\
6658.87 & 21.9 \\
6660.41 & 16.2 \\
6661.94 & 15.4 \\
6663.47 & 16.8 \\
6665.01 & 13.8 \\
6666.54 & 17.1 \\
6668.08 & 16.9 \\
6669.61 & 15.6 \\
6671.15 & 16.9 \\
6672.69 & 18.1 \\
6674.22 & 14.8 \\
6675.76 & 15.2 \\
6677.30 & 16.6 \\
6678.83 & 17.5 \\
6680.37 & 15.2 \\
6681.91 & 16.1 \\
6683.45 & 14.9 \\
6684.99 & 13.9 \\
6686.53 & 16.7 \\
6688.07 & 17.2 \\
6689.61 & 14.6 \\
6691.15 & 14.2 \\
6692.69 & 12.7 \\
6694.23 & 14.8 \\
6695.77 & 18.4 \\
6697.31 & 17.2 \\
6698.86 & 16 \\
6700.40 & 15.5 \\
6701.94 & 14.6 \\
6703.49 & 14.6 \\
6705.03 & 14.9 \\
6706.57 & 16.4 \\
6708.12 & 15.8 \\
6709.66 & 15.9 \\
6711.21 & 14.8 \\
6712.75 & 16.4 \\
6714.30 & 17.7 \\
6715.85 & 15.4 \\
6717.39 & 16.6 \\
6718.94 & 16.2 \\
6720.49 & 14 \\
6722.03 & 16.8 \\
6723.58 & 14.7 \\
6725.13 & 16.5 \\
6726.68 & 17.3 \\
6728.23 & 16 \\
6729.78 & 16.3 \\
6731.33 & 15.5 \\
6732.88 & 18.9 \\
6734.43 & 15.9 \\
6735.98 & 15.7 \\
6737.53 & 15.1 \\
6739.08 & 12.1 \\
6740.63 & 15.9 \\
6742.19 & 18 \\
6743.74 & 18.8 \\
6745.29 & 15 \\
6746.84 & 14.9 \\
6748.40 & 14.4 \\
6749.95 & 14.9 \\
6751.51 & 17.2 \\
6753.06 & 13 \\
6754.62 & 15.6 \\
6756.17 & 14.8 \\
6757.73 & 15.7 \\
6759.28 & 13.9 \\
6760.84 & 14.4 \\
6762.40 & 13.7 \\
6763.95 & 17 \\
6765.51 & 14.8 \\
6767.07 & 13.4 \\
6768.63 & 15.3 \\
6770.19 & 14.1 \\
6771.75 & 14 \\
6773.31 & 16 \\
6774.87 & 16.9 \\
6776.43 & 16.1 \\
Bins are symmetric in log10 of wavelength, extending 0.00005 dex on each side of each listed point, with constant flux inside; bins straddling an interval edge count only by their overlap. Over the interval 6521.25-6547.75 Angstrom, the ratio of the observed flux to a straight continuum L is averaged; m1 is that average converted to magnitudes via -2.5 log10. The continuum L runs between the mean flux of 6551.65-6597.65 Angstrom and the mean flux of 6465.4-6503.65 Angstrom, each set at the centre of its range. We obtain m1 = 0.04 mag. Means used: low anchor 16.4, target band 16.1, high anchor 16.9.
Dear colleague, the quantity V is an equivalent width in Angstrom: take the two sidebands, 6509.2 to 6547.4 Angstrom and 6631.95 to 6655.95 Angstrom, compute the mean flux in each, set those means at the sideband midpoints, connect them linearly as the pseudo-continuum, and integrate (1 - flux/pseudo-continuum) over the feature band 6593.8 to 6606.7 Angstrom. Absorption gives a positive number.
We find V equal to -0.5 Angstrom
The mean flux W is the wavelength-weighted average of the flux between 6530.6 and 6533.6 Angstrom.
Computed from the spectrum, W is 16.9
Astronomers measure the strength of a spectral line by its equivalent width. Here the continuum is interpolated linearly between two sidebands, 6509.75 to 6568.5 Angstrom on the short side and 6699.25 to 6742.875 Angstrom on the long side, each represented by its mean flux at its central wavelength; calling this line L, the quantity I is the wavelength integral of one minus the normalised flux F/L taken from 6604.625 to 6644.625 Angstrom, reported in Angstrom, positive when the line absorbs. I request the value -0.3 Angstrom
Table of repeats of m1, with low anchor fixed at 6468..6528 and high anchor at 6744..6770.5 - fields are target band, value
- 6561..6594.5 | -0.071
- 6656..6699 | -0.053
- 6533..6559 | 0.021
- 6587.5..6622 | -0.068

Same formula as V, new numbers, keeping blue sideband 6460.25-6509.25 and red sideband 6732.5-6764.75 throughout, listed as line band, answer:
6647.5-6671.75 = -1.2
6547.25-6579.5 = -0.6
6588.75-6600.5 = -1.0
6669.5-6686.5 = -0.3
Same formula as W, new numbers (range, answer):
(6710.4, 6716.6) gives 16.1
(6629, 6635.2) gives 16.2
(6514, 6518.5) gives 14.4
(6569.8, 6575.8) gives 16.7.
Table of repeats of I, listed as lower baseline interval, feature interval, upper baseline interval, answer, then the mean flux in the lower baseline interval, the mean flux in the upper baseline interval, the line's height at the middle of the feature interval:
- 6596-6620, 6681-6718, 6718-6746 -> 1.3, 16.6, 16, 16.2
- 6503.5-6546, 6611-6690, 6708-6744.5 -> 0.5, 16.3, 16.1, 16.2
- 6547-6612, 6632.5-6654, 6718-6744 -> 1.0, 16.6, 16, 16.4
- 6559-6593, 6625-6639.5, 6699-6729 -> 1.0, 17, 15.8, 16.5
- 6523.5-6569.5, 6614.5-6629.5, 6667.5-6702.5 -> 0.0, 16.2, 15.8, 16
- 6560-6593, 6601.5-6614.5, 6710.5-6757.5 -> 0.1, 17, 15.8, 16.8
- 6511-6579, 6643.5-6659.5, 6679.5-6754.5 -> -0.6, 16.2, 15.7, 15.9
